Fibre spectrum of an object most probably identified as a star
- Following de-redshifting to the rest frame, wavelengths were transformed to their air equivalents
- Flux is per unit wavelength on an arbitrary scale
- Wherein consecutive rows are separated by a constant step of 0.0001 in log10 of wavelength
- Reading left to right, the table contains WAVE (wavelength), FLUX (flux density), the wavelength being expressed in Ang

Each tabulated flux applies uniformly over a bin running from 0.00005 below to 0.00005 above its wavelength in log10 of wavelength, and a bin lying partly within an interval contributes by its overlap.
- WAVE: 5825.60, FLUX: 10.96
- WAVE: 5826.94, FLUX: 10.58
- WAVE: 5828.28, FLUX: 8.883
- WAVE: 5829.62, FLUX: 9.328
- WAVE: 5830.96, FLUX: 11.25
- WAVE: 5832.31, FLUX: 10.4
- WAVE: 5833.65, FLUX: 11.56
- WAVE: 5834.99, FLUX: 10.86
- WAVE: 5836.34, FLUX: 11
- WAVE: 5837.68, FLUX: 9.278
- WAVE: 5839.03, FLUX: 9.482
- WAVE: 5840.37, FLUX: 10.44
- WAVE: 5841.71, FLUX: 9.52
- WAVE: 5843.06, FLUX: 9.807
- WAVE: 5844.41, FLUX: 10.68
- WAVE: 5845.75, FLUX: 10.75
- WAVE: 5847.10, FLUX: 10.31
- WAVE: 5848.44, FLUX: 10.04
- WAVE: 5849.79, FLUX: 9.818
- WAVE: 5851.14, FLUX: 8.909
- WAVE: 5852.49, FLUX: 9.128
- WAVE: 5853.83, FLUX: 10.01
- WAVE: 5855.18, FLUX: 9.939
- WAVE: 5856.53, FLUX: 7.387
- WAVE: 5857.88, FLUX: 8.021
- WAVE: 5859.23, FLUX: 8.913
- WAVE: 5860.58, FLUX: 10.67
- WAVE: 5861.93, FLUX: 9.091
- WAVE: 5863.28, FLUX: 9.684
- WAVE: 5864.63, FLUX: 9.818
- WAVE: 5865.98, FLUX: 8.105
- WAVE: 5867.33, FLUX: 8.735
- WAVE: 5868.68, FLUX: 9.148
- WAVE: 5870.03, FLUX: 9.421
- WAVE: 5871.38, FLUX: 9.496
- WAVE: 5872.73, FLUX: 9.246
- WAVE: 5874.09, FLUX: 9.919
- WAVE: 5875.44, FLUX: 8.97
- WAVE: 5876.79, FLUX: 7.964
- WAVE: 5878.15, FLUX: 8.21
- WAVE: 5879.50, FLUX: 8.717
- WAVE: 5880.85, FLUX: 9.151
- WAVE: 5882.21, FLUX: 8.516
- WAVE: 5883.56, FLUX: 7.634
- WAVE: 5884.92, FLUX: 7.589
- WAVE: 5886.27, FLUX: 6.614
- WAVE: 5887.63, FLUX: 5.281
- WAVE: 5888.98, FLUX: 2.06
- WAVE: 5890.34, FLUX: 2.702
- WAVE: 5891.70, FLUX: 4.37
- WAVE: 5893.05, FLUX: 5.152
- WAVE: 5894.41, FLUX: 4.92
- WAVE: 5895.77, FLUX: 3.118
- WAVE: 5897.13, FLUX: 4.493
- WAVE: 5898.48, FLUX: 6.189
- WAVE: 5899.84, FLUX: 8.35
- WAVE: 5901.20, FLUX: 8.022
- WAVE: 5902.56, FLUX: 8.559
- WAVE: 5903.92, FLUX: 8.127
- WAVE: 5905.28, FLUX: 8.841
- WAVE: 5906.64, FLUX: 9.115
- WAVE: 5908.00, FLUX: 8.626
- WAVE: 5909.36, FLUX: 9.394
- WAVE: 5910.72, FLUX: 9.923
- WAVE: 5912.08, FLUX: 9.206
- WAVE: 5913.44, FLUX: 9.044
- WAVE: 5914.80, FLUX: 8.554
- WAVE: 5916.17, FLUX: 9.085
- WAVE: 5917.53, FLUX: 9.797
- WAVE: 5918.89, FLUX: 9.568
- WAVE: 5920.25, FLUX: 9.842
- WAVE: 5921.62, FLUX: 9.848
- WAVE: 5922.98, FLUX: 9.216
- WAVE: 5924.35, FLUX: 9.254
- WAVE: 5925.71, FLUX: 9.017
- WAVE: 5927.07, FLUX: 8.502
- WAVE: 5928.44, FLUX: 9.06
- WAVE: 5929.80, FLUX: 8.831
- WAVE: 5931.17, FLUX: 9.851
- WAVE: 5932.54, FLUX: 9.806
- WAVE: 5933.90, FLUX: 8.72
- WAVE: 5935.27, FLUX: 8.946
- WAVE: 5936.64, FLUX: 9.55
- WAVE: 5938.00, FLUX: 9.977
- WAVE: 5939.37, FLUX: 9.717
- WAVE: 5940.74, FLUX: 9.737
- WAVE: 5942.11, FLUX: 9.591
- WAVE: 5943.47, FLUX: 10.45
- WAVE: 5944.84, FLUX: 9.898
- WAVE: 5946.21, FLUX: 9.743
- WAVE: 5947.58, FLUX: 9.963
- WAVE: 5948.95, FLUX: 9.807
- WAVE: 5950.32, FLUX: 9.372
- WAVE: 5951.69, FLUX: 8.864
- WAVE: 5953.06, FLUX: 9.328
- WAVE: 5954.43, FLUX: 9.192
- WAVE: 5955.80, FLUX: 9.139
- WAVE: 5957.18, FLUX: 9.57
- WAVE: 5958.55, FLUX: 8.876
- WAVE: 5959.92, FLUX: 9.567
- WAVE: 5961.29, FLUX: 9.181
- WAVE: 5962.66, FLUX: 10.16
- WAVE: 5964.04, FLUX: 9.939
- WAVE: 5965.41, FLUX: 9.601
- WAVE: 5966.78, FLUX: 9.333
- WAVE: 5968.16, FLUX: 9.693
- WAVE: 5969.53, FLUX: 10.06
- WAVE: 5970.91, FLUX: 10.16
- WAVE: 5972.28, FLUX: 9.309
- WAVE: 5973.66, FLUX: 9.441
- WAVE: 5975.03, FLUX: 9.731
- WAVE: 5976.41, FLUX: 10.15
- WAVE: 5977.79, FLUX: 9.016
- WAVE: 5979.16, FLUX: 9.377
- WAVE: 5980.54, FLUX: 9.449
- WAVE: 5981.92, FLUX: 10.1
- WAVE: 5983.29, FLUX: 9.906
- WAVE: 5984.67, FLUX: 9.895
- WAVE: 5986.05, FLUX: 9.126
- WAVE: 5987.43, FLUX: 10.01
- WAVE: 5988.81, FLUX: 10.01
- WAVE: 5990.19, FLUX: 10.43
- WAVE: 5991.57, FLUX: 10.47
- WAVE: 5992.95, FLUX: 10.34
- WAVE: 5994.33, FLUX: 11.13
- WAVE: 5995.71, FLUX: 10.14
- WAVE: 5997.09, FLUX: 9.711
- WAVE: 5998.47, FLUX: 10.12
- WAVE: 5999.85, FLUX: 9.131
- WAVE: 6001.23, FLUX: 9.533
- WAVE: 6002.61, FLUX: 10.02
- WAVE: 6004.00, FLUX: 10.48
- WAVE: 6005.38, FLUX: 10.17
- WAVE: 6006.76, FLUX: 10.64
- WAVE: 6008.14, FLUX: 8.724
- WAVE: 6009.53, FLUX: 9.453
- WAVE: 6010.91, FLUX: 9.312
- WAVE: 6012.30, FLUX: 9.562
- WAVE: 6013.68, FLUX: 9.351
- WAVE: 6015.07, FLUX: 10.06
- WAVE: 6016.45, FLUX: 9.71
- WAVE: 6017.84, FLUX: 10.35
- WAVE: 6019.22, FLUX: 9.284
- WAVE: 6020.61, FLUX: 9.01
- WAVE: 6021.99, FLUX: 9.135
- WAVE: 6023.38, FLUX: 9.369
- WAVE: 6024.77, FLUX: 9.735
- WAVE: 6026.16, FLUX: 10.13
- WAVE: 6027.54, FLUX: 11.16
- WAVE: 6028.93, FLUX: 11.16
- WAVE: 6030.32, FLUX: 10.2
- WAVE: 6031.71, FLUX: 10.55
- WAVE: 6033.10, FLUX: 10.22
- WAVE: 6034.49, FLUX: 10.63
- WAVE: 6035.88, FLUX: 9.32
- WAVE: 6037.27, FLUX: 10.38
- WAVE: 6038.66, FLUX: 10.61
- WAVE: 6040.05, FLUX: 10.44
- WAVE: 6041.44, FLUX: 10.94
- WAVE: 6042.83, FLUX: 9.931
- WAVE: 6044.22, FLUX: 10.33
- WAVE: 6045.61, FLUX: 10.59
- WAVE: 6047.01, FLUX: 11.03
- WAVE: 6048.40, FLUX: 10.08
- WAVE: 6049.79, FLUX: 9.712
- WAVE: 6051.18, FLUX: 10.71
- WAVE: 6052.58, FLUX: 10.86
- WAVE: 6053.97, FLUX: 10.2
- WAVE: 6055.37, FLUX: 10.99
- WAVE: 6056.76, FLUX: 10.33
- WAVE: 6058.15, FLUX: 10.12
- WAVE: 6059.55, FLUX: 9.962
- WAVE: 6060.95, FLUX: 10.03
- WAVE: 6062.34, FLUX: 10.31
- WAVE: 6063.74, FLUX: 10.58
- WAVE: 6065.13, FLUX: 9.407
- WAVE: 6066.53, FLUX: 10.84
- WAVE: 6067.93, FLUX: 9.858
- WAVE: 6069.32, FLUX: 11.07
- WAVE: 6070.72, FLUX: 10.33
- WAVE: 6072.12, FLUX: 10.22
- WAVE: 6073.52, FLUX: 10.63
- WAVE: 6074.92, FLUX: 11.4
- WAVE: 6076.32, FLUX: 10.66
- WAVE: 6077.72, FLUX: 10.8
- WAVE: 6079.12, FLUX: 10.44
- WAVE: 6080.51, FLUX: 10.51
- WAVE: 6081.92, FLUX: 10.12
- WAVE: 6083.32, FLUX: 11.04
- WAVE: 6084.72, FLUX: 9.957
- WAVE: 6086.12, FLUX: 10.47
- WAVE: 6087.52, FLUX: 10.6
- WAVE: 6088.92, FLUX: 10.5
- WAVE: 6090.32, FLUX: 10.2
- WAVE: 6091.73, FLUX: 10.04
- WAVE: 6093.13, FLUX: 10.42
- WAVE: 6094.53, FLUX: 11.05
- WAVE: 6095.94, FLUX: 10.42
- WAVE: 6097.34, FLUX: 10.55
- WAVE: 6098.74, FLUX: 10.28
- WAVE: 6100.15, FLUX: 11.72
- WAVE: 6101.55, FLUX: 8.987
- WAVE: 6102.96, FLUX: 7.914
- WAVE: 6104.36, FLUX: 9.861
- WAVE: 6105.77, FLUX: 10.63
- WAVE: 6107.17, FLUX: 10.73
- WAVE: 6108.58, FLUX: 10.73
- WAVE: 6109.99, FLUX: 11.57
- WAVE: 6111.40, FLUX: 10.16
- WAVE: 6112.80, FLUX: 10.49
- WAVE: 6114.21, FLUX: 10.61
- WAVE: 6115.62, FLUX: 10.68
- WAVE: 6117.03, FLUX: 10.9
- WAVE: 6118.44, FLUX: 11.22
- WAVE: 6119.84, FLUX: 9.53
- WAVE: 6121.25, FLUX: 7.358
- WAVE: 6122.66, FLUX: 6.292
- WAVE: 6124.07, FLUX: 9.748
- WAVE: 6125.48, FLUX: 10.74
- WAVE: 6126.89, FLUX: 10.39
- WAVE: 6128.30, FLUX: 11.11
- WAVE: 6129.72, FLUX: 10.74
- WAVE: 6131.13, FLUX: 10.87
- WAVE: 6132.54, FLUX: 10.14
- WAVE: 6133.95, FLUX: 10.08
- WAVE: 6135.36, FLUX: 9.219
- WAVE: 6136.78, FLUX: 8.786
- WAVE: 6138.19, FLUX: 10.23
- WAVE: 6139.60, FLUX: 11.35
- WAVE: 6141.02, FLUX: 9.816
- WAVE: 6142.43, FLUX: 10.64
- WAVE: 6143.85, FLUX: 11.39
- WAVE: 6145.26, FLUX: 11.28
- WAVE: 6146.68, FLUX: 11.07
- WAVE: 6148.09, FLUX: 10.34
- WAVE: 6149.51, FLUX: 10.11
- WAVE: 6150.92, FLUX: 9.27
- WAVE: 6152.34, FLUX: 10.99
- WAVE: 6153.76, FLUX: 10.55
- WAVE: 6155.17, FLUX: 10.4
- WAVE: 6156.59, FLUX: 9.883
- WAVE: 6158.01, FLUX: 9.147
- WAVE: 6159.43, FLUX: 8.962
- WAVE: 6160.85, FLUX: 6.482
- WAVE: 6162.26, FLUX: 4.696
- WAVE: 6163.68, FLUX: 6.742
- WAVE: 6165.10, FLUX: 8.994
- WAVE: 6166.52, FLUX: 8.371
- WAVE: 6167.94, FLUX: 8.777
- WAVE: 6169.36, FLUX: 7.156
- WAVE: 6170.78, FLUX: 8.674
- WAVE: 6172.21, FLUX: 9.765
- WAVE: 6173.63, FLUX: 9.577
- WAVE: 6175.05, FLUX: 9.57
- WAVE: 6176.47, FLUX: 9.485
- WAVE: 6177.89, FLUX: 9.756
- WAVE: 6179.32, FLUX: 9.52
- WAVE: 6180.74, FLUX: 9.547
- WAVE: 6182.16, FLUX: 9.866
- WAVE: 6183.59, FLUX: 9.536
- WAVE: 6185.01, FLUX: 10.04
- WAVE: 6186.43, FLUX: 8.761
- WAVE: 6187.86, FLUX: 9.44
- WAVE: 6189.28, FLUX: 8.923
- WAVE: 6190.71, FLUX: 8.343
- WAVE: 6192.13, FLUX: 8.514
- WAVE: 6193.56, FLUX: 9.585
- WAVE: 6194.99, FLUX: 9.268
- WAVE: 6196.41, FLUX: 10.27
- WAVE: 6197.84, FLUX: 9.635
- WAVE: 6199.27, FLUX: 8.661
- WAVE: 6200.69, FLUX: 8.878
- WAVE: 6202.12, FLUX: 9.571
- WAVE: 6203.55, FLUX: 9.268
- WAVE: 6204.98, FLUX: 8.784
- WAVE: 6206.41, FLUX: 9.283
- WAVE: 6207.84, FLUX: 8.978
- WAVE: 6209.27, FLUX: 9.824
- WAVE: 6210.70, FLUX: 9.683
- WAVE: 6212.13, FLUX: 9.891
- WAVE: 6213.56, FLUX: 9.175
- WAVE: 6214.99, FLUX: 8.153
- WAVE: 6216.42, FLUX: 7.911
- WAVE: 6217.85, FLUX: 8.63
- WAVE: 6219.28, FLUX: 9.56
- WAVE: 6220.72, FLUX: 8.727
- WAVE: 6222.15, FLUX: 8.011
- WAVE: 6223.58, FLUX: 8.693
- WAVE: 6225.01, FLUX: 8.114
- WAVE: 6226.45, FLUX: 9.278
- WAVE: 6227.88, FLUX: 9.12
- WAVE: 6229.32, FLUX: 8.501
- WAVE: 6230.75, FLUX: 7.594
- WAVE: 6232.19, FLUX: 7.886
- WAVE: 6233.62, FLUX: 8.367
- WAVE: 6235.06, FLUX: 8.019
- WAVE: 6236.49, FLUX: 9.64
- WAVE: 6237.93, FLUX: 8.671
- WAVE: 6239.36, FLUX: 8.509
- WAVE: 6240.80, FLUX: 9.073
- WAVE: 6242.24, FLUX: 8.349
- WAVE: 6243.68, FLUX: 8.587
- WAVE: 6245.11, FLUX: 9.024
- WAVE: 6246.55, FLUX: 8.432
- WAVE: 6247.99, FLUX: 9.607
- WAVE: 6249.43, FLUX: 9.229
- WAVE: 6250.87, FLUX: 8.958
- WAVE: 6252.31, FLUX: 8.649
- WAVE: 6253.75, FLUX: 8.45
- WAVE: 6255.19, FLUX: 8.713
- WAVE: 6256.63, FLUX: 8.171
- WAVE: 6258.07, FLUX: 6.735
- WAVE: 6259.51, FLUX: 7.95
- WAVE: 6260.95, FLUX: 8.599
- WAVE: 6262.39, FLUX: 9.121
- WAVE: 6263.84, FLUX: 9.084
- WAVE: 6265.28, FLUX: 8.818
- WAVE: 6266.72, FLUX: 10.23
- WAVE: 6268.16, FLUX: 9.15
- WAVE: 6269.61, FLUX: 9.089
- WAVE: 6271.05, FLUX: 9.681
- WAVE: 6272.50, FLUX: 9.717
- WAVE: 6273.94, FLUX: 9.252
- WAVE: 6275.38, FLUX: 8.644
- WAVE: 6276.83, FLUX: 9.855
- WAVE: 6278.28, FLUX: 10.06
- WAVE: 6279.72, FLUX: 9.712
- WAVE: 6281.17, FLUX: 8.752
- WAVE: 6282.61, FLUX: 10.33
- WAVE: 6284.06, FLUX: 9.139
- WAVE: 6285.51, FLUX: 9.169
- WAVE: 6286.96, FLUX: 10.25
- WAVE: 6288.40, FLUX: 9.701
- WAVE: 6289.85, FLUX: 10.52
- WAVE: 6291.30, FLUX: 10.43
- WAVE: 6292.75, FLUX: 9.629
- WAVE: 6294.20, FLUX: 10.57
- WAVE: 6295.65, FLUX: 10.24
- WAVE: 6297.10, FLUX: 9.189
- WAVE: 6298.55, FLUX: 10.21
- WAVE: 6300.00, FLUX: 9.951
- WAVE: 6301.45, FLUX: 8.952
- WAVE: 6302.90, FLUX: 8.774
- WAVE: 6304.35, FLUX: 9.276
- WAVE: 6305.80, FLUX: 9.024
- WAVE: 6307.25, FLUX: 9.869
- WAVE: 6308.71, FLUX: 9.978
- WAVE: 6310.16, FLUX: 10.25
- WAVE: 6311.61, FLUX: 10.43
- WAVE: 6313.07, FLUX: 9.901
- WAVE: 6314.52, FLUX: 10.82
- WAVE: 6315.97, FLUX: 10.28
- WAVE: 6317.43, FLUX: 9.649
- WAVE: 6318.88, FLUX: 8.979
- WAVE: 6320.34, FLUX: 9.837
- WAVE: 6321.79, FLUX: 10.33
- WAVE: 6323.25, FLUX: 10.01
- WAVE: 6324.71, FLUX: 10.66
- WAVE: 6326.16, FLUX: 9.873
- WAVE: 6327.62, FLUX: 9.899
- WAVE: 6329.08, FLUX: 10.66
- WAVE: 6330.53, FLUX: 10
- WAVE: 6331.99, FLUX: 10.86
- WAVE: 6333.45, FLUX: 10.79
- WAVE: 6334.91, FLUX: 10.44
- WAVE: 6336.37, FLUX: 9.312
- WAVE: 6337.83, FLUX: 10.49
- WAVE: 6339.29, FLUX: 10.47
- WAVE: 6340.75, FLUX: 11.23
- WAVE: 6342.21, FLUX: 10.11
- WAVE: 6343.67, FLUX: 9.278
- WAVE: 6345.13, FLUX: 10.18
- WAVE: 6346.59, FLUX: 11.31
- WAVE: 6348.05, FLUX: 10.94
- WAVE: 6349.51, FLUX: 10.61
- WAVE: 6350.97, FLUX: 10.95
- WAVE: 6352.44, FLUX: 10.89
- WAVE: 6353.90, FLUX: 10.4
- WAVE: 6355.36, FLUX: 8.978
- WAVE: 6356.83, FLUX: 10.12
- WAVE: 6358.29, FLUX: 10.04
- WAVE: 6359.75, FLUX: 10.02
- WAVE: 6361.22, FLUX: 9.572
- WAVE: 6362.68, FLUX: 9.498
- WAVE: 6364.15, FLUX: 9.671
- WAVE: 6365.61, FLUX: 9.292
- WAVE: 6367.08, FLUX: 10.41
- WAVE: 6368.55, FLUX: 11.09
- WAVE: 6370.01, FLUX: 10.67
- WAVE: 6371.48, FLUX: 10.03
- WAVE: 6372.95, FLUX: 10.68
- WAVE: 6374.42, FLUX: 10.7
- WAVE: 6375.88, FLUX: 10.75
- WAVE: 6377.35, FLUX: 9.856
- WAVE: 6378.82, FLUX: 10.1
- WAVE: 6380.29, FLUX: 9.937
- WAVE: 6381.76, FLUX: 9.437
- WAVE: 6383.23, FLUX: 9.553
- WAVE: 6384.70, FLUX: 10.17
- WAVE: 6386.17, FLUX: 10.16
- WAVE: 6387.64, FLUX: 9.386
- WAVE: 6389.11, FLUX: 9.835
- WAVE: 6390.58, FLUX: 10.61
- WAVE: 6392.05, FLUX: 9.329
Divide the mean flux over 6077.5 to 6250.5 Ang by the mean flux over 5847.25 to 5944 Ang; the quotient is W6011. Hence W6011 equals 1.1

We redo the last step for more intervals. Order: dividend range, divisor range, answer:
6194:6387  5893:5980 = 1.06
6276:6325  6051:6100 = 0.94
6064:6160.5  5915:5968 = 1.08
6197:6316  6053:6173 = 0.92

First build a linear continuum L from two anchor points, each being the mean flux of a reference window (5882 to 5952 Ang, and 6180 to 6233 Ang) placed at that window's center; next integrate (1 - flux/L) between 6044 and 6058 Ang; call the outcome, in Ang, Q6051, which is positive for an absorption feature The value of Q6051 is -3.01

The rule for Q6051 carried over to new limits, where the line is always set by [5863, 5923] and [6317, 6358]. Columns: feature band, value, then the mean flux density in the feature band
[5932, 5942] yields -1.6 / 9.49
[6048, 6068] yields -3.4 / 10.3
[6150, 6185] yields 1.3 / 9.02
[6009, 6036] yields -4.0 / 9.9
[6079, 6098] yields -3.2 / 10.5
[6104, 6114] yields -1.7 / 10.6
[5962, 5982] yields -3.2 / 9.68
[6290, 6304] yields 0.4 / 9.79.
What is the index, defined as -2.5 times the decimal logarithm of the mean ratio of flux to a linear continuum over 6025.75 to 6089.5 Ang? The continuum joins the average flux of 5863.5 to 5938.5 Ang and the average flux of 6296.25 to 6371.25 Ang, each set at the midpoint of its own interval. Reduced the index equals -0.18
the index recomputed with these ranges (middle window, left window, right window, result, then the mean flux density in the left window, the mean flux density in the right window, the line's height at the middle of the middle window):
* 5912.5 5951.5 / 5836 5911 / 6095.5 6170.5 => -0.10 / 8.32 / 9.78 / 8.65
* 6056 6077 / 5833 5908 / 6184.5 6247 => -0.19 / 8.39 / 8.9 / 8.68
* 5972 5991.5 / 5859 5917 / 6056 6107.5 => -0.08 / 7.87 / 10.4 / 9.07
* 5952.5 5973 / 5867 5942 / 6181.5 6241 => -0.14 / 8.22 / 8.96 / 8.36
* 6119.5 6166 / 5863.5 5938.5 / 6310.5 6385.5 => -0.04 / 8.19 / 10.2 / 9.28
